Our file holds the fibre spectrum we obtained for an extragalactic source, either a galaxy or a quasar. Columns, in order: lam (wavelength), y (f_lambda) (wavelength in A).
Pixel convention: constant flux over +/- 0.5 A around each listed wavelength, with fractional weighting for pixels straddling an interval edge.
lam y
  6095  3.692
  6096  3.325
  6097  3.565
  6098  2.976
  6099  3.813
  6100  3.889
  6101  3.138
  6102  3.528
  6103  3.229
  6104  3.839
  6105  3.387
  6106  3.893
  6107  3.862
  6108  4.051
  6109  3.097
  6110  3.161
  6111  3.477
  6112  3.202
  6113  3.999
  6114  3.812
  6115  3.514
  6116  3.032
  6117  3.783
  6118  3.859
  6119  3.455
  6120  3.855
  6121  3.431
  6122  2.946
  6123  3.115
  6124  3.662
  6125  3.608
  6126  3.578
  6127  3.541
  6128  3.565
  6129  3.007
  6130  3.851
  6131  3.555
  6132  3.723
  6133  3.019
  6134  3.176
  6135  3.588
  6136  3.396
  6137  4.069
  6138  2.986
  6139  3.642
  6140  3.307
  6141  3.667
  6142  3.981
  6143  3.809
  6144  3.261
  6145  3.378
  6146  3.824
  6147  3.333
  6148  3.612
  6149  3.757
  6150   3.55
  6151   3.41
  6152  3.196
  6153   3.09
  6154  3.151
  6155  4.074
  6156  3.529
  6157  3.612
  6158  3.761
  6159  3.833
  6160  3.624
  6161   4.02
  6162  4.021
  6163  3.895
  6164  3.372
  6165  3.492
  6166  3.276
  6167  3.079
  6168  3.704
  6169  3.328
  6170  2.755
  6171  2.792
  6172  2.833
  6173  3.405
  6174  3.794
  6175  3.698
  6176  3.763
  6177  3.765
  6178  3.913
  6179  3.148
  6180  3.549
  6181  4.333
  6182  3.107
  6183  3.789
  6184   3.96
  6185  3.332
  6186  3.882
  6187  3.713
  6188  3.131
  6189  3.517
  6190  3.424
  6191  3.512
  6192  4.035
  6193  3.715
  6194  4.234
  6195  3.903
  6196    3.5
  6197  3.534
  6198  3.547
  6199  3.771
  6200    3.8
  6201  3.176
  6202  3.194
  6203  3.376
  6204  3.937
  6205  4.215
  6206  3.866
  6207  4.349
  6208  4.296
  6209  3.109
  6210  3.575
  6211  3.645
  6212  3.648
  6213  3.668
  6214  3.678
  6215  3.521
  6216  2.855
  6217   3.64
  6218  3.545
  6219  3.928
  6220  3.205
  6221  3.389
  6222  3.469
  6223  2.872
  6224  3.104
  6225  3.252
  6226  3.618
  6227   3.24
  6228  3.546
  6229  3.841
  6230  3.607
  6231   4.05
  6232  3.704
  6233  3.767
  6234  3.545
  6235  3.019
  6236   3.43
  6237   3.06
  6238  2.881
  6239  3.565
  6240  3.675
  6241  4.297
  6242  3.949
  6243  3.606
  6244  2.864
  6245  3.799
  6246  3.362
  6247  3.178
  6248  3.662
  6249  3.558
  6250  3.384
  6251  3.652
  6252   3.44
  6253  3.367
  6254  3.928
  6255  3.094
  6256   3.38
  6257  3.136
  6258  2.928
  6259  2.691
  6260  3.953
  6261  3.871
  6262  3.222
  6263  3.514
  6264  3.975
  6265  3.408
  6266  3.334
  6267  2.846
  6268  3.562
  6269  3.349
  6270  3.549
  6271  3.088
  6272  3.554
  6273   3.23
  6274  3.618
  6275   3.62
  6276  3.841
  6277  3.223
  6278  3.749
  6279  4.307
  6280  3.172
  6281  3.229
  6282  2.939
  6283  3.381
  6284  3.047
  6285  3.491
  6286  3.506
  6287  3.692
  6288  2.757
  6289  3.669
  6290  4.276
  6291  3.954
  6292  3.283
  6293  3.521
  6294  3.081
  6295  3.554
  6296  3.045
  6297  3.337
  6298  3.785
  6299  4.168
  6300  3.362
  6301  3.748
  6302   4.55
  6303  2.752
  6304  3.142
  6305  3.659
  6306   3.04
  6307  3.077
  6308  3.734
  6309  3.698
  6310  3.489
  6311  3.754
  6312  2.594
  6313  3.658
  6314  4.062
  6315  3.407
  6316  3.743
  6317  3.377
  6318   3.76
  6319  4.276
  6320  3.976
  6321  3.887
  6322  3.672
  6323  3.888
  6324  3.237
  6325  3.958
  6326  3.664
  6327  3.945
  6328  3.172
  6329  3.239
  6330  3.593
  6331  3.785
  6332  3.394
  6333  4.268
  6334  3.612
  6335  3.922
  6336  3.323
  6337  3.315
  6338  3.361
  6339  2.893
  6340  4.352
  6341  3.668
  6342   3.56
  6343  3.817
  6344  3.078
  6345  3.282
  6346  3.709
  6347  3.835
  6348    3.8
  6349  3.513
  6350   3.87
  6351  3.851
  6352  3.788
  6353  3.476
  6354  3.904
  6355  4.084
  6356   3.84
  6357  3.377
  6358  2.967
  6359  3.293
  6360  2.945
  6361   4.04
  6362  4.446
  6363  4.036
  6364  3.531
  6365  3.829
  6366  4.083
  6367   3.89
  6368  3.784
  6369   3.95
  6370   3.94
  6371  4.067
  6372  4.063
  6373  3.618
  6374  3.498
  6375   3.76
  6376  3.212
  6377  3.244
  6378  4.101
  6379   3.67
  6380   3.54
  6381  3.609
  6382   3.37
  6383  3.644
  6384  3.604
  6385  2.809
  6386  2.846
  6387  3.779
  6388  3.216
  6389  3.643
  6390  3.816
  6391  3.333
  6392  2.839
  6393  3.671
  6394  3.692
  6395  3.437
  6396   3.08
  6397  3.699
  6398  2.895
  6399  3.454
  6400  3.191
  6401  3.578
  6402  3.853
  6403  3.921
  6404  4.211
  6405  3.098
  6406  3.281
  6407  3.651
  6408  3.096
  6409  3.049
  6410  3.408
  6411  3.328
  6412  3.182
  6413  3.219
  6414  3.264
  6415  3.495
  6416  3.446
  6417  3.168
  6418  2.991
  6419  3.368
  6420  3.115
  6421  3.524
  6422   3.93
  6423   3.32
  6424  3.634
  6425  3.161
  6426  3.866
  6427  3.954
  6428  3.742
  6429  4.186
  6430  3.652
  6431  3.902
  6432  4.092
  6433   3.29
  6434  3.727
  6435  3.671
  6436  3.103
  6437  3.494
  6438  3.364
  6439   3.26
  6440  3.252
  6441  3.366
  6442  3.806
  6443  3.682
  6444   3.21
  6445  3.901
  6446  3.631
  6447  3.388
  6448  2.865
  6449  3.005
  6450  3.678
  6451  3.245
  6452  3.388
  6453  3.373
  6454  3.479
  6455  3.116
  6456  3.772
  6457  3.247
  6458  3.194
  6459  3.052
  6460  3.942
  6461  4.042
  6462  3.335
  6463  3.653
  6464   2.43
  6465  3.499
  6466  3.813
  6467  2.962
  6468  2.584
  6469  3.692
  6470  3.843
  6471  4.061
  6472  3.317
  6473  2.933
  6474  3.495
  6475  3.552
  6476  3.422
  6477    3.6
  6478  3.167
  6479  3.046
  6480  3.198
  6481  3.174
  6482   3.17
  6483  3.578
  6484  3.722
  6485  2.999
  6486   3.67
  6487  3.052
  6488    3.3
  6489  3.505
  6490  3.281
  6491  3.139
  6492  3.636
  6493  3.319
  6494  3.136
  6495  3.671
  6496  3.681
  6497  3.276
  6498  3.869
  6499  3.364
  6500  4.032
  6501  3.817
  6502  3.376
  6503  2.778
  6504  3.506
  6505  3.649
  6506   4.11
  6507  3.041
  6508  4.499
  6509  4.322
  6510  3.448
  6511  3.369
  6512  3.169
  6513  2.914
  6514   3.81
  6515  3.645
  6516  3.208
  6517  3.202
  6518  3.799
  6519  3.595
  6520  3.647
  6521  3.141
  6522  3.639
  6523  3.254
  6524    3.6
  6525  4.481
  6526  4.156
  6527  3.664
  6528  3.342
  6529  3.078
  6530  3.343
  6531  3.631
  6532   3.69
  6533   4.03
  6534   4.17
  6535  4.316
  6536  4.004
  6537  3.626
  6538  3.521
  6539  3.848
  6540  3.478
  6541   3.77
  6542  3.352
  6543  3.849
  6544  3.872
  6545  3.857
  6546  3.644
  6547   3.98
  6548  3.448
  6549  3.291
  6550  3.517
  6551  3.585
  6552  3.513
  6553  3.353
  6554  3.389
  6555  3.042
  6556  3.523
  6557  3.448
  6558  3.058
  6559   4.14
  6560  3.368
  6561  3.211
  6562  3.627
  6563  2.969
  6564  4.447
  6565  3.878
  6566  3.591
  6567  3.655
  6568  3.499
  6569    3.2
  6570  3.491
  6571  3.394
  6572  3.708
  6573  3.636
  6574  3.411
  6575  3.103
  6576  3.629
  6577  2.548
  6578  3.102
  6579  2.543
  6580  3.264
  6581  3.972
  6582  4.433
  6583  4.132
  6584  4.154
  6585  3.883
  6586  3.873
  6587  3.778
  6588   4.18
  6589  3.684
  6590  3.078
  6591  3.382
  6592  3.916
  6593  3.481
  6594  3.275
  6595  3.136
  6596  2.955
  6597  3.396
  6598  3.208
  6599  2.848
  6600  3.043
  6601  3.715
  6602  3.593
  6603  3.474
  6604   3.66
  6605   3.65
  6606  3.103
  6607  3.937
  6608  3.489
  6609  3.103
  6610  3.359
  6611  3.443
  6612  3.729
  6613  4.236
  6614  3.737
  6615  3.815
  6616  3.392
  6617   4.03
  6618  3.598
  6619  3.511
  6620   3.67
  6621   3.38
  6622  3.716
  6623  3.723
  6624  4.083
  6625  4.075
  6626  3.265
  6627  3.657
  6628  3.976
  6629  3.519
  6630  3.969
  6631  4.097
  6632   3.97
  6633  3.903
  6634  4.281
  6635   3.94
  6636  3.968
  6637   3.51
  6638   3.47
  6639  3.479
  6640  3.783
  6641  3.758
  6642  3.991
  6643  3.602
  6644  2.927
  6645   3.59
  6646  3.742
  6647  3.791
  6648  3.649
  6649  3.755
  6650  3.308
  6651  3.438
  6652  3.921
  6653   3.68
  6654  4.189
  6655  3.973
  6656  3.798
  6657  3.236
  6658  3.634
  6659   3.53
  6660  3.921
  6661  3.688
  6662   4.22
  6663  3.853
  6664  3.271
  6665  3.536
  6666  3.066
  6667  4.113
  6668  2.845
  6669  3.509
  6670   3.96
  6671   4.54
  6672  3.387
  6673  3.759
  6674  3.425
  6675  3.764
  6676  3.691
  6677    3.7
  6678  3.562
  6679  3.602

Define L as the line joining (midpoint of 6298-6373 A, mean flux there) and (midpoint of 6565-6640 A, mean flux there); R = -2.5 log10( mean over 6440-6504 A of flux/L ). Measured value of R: 0.07 mag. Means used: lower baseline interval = 3.66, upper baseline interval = 3.6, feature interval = 3.4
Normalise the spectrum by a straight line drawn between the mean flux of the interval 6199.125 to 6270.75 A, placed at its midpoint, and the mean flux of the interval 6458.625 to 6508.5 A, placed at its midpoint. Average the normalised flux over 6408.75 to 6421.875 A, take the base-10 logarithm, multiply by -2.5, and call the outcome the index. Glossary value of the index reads 0.05 mag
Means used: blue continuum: 3.5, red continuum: 3.44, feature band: 3.3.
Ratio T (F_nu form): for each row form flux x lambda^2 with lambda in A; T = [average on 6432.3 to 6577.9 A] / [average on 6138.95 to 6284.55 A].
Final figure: 1.1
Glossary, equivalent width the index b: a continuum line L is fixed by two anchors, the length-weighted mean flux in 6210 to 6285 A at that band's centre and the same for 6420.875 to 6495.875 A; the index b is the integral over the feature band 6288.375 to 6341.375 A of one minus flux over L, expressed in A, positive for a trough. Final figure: -2.2 A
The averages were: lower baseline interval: 3.46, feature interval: 3.6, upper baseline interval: 3.45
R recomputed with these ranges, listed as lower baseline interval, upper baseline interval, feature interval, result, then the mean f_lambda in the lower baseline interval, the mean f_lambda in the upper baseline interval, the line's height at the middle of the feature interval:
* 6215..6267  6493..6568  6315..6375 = -0.057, 3.45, 3.6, 3.5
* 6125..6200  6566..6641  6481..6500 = 0.051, 3.56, 3.6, 3.59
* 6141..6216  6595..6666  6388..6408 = 0.044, 3.6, 3.64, 3.62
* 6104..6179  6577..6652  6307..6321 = -0.026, 3.52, 3.62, 3.56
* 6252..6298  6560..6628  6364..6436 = -0.018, 3.43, 3.55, 3.48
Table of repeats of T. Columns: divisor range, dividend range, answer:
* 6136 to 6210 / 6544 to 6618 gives 1.12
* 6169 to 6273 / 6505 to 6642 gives 1.14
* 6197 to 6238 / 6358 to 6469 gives 1.05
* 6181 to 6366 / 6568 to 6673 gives 1.13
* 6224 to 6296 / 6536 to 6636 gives 1.15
